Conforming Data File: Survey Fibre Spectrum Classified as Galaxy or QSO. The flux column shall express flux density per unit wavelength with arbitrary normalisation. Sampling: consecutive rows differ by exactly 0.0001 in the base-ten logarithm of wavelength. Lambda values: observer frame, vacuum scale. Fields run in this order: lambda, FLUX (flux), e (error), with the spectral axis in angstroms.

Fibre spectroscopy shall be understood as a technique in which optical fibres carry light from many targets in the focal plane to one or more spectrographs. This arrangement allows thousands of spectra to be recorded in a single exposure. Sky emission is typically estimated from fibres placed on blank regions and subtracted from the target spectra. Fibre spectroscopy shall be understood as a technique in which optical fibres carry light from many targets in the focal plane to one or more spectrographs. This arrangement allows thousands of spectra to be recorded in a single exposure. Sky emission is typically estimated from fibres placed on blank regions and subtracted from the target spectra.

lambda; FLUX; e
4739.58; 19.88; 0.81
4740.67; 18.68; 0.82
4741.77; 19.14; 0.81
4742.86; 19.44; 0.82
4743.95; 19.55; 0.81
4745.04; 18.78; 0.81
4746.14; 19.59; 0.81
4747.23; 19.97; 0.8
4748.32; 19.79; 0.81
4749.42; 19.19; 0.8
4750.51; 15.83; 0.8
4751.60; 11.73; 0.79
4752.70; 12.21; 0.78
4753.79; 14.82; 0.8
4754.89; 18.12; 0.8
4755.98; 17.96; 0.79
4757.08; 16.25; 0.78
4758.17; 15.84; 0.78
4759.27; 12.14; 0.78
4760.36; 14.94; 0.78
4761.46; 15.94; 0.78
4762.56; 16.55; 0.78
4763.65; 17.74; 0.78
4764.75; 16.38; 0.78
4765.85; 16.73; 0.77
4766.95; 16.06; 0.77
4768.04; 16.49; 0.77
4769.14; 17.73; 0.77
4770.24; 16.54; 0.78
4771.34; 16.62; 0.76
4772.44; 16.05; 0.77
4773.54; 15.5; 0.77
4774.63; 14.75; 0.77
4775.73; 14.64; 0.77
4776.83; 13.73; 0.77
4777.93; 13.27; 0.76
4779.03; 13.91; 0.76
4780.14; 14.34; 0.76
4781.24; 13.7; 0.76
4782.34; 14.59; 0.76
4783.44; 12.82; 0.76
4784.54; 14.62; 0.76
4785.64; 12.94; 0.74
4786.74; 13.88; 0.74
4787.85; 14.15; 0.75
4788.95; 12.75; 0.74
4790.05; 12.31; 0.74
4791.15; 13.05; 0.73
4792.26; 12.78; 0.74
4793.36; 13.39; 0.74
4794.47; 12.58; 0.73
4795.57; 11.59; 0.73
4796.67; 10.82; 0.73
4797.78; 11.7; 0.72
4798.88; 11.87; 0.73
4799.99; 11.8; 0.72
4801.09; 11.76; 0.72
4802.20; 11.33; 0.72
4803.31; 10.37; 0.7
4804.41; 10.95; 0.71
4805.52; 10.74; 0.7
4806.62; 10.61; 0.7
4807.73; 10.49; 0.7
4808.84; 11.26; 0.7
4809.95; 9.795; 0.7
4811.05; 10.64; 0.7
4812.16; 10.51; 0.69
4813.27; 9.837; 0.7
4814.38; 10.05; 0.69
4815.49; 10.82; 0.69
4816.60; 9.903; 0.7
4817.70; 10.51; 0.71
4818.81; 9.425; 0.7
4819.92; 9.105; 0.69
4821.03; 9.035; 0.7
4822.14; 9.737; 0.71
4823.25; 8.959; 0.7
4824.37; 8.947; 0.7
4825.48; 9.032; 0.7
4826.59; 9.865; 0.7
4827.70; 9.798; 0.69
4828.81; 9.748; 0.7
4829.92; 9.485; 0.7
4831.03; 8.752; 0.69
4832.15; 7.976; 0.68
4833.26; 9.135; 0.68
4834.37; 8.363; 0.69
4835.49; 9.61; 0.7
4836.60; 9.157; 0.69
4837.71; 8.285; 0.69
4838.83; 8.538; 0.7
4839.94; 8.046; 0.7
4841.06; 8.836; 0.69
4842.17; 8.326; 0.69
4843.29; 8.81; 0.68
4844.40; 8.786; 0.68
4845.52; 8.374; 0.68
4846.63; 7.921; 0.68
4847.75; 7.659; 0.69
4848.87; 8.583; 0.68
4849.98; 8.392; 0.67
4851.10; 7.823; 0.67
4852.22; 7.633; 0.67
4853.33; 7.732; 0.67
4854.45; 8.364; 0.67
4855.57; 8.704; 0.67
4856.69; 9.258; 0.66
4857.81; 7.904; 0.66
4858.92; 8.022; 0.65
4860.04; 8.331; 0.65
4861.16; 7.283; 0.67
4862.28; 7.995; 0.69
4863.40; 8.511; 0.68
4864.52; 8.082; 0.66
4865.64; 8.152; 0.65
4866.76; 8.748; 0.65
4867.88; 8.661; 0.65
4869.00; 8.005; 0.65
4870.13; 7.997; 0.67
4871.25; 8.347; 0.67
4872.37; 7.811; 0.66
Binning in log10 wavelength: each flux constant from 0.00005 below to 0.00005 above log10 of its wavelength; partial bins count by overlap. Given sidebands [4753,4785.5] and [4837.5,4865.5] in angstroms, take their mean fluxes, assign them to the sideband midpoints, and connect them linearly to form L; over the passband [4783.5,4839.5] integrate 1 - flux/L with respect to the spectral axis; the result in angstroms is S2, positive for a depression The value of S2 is 5.22 angstroms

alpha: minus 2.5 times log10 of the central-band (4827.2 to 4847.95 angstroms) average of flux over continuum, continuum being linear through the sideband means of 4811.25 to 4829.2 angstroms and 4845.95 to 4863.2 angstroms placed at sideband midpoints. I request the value 0.02 mag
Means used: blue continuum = 9.72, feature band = 8.73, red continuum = 8.12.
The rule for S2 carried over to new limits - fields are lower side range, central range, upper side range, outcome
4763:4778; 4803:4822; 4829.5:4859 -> 2.39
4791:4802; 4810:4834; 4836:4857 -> 1.43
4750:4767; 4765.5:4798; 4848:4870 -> -0.57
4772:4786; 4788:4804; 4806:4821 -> 0.26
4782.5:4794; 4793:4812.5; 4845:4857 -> 1.47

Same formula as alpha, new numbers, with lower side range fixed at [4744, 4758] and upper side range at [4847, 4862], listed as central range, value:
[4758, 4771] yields -0.014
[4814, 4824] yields 0.156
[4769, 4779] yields -0.011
